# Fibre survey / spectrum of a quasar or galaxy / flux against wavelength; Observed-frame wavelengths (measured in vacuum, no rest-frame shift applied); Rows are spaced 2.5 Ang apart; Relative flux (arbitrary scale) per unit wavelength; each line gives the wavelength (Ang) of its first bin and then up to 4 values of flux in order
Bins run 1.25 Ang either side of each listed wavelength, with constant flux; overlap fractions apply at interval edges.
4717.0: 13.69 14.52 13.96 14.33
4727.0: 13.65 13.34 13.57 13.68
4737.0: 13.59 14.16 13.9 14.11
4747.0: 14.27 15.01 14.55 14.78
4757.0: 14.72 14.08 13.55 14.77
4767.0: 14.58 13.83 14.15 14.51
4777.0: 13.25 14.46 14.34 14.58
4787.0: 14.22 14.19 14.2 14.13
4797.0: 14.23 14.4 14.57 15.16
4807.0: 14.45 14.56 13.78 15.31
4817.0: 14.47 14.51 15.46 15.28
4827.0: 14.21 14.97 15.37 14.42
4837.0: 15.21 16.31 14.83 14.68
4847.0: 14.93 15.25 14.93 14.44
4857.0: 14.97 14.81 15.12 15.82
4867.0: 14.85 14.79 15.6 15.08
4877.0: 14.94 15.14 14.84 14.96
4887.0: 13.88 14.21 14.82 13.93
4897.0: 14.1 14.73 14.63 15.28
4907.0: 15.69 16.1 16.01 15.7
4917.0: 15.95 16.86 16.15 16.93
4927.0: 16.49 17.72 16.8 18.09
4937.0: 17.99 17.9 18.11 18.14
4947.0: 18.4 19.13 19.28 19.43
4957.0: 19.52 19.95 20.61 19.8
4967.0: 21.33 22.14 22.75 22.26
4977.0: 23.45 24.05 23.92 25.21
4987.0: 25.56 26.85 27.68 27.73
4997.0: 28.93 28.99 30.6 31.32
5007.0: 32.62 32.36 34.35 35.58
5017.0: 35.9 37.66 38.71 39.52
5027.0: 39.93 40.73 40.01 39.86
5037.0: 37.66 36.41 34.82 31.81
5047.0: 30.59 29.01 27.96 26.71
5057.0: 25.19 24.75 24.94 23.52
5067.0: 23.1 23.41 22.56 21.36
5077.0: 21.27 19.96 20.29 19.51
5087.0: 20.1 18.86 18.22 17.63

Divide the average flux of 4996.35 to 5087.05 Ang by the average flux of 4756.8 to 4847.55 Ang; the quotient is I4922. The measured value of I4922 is 2.07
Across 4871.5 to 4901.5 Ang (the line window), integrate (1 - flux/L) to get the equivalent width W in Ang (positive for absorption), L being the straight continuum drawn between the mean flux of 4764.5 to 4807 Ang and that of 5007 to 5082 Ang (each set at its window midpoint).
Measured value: 8.8 Ang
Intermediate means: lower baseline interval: 14.3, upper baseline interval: 30.9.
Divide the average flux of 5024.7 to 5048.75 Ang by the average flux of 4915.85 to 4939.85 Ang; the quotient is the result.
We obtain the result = 2.16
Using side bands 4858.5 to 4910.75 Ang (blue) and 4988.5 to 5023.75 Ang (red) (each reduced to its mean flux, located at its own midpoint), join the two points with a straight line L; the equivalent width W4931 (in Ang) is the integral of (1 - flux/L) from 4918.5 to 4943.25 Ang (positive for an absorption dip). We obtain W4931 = 4.8 Ang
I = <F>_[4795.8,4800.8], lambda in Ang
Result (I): 14.3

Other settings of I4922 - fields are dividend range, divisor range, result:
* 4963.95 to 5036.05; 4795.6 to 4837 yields 2.07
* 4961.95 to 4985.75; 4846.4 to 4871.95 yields 1.51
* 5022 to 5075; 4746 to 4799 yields 2.17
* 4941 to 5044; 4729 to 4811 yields 1.99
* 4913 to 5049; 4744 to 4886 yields 1.78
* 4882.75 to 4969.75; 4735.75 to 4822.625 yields 1.19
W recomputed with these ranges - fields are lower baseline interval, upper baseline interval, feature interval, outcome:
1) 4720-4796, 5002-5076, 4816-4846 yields 6.0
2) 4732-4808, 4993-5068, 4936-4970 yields 9.6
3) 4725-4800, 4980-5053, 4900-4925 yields 9.2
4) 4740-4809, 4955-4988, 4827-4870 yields 5.7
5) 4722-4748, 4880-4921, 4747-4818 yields -0.8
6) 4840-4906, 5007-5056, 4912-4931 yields 4.1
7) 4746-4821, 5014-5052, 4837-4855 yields 4.3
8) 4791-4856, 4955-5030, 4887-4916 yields 8.4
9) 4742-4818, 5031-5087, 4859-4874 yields 2.6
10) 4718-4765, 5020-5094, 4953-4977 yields 3.2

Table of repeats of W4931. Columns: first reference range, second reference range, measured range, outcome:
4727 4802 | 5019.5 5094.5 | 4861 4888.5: 6.3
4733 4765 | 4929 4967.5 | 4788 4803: 1.0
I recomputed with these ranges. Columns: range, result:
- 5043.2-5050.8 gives 30.5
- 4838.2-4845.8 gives 15.3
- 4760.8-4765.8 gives 14.2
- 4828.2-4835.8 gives 14.9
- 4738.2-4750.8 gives 14.3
